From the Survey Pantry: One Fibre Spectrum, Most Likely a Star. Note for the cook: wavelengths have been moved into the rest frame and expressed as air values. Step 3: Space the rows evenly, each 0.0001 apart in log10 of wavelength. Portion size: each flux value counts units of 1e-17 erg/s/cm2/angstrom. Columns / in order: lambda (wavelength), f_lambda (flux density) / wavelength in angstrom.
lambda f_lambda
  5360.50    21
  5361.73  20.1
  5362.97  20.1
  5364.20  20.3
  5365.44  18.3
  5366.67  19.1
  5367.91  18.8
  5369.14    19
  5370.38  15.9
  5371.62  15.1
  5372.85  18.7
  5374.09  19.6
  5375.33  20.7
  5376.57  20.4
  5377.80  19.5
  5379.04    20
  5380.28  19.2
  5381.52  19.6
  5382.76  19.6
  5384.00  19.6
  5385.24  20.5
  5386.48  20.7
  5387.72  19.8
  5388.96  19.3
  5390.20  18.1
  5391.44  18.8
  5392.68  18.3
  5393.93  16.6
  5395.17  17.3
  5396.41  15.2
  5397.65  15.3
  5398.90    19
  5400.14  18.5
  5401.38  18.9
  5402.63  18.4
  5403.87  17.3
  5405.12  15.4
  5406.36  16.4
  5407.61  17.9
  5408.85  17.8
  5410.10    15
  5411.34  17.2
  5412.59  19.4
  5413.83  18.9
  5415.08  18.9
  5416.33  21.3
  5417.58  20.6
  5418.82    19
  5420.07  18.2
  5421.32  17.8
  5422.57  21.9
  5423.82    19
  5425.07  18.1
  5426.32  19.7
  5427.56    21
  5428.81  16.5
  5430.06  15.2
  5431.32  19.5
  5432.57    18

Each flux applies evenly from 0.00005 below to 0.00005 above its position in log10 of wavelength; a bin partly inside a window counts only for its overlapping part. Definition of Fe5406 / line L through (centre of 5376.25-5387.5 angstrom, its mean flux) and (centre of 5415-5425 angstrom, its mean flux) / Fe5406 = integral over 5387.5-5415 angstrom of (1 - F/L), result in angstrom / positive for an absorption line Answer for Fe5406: 2.8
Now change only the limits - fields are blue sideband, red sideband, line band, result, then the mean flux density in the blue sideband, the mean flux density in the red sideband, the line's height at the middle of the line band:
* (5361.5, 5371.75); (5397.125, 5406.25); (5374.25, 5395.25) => -1.5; 18.6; 17.5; 18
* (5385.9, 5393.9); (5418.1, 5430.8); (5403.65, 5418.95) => 0.6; 19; 18.7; 18.8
